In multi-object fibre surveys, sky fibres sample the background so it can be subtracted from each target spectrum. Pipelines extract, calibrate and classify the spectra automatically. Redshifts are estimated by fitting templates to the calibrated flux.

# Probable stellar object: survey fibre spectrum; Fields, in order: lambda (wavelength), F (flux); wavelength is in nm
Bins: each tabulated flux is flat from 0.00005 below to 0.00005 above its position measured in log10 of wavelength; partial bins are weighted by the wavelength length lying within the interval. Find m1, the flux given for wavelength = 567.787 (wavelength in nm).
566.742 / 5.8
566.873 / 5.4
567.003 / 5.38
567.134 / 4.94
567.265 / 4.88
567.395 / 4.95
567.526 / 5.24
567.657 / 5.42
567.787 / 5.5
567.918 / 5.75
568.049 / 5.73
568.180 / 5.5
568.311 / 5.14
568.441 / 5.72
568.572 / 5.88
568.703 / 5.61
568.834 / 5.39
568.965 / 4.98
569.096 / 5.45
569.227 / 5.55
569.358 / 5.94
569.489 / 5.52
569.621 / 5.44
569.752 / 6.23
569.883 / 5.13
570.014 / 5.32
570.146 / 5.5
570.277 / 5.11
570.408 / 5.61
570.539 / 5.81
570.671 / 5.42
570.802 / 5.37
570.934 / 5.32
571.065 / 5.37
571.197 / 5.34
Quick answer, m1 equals 5.5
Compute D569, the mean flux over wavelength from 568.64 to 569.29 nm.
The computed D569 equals 5.39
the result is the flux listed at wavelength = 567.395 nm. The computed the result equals 4.95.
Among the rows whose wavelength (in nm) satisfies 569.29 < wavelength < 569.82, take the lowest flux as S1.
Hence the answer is 5.44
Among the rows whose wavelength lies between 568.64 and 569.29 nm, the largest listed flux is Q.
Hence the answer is 5.61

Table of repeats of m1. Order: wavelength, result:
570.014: 5.32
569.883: 5.13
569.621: 5.44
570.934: 5.32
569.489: 5.52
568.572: 5.88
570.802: 5.37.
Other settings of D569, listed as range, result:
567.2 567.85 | 5.2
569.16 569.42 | 5.74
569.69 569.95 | 5.68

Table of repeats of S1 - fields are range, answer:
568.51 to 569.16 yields 4.98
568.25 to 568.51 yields 5.14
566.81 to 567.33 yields 4.88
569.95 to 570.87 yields 5.11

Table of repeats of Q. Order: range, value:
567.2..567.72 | 5.42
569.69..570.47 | 6.23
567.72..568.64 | 5.88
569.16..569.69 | 5.94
